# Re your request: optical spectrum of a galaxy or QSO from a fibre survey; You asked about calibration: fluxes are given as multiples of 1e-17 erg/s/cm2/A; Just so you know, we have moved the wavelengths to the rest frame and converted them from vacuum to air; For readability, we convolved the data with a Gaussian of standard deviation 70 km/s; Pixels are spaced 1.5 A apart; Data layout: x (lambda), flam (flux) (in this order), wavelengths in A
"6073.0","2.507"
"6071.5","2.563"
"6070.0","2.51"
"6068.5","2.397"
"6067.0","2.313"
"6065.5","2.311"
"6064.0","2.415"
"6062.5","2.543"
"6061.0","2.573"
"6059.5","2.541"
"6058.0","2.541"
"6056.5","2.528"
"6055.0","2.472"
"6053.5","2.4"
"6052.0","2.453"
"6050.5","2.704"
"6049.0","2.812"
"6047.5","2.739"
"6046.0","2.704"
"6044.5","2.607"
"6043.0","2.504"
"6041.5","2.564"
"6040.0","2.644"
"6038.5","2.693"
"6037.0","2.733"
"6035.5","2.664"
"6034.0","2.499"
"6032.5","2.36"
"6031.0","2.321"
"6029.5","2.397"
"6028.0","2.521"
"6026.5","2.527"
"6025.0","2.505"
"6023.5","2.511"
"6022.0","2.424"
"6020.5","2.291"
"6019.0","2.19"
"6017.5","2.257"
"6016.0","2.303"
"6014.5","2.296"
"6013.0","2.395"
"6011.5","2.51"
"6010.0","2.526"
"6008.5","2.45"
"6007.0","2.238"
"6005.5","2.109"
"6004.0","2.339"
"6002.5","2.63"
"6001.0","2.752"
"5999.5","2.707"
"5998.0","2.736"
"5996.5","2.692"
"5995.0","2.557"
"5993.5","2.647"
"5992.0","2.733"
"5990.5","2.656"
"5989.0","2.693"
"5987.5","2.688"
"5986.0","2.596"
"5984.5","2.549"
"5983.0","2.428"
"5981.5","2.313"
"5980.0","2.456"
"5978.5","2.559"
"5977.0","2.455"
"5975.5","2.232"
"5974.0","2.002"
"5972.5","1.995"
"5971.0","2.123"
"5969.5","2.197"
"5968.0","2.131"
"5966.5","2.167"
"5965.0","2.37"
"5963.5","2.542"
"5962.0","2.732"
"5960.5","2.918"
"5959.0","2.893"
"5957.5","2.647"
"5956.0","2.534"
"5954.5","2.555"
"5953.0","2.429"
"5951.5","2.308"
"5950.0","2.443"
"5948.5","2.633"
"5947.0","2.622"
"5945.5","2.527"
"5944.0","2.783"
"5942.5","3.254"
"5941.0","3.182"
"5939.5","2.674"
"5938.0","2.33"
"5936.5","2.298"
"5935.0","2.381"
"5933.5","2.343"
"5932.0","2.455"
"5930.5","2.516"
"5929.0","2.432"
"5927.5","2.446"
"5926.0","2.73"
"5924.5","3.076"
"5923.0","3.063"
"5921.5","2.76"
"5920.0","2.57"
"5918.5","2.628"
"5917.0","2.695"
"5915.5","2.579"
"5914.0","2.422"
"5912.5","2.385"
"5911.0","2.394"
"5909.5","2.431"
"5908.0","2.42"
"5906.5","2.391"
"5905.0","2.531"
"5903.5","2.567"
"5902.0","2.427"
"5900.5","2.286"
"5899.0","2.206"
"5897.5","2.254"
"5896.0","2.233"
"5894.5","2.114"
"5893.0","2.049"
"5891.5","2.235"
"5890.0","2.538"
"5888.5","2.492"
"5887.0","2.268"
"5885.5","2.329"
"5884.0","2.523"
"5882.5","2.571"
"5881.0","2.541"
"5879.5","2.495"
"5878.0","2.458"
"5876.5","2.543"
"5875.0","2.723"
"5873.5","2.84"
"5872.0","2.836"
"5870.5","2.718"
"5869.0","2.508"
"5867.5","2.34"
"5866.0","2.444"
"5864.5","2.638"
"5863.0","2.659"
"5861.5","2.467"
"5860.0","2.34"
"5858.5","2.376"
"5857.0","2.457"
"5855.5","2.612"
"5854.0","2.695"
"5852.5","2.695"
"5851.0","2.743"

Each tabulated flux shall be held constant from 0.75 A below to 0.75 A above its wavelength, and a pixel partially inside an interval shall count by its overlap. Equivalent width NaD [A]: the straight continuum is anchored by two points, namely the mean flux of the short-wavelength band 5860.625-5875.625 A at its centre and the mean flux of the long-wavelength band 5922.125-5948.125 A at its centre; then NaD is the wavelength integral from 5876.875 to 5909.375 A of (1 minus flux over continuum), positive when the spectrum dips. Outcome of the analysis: 3.1 A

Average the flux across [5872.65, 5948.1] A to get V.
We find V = 2.52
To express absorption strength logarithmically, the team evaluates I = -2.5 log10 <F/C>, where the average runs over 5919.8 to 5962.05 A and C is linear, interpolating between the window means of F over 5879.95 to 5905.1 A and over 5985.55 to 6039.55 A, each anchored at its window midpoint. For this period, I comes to -0.09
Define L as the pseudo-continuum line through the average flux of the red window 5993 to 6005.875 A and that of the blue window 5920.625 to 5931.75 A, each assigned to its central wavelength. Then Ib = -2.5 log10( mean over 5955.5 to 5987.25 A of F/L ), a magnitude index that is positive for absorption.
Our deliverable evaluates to 0.09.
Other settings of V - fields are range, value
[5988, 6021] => 2.49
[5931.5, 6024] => 2.49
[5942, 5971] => 2.55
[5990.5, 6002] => 2.69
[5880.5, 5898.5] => 2.34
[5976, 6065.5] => 2.52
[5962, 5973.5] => 2.25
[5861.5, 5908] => 2.46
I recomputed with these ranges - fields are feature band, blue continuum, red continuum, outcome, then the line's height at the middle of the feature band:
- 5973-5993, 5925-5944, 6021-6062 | 0.04 mag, 2.58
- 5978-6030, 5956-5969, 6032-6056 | 0.03 mag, 2.57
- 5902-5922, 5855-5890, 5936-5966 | 0.03 mag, 2.58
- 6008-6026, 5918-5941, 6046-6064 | 0.08 mag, 2.58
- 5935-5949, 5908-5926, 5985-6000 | -0.02 mag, 2.64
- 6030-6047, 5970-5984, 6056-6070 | -0.07 mag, 2.41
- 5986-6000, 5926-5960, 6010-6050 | -0.06 mag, 2.54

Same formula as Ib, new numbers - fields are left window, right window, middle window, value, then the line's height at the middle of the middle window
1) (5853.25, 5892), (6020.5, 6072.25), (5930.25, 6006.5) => 0.00 mag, 2.53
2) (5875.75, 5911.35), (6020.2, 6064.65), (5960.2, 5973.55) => 0.06 mag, 2.46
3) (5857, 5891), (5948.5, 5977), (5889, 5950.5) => -0.02 mag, 2.47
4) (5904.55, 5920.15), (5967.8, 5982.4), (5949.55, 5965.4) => -0.12 mag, 2.32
